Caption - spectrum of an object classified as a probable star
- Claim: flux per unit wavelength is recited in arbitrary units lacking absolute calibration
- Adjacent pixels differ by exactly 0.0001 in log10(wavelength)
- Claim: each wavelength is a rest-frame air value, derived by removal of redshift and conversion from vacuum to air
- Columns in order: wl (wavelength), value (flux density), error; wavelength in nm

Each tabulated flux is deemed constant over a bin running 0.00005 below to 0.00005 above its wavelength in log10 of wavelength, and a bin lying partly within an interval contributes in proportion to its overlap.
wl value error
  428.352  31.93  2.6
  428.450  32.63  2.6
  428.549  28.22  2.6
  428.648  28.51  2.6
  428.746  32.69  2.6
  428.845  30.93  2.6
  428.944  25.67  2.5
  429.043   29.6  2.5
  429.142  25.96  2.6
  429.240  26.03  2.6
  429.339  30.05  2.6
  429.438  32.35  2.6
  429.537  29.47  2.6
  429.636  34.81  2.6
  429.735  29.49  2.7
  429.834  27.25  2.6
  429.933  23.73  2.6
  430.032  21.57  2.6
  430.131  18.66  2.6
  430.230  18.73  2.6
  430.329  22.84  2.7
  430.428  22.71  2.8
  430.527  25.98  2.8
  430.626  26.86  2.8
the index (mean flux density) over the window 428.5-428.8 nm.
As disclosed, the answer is 29.8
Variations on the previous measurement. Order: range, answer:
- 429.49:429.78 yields 31.3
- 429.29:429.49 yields 31.1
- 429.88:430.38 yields 21.2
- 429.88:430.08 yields 22.7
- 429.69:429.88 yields 28.4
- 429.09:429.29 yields 26.1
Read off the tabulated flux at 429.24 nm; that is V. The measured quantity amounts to 26.03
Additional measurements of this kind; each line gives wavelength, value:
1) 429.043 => 29.6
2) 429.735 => 29.49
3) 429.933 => 23.73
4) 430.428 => 22.71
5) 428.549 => 28.22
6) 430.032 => 21.57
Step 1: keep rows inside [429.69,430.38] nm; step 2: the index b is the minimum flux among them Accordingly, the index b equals 18.66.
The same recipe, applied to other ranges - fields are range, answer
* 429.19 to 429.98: 23.73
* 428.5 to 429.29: 25.67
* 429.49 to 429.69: 29.47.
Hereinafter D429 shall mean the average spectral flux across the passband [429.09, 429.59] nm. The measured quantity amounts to 28.8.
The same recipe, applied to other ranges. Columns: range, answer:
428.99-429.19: 27.7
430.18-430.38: 20.8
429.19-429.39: 28.1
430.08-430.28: 18.7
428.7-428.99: 29.7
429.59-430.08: 27.3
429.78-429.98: 25.6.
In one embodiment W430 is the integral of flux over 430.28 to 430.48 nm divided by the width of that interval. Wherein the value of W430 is 22.8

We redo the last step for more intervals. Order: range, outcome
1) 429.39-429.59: 30.9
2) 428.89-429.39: 27.5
